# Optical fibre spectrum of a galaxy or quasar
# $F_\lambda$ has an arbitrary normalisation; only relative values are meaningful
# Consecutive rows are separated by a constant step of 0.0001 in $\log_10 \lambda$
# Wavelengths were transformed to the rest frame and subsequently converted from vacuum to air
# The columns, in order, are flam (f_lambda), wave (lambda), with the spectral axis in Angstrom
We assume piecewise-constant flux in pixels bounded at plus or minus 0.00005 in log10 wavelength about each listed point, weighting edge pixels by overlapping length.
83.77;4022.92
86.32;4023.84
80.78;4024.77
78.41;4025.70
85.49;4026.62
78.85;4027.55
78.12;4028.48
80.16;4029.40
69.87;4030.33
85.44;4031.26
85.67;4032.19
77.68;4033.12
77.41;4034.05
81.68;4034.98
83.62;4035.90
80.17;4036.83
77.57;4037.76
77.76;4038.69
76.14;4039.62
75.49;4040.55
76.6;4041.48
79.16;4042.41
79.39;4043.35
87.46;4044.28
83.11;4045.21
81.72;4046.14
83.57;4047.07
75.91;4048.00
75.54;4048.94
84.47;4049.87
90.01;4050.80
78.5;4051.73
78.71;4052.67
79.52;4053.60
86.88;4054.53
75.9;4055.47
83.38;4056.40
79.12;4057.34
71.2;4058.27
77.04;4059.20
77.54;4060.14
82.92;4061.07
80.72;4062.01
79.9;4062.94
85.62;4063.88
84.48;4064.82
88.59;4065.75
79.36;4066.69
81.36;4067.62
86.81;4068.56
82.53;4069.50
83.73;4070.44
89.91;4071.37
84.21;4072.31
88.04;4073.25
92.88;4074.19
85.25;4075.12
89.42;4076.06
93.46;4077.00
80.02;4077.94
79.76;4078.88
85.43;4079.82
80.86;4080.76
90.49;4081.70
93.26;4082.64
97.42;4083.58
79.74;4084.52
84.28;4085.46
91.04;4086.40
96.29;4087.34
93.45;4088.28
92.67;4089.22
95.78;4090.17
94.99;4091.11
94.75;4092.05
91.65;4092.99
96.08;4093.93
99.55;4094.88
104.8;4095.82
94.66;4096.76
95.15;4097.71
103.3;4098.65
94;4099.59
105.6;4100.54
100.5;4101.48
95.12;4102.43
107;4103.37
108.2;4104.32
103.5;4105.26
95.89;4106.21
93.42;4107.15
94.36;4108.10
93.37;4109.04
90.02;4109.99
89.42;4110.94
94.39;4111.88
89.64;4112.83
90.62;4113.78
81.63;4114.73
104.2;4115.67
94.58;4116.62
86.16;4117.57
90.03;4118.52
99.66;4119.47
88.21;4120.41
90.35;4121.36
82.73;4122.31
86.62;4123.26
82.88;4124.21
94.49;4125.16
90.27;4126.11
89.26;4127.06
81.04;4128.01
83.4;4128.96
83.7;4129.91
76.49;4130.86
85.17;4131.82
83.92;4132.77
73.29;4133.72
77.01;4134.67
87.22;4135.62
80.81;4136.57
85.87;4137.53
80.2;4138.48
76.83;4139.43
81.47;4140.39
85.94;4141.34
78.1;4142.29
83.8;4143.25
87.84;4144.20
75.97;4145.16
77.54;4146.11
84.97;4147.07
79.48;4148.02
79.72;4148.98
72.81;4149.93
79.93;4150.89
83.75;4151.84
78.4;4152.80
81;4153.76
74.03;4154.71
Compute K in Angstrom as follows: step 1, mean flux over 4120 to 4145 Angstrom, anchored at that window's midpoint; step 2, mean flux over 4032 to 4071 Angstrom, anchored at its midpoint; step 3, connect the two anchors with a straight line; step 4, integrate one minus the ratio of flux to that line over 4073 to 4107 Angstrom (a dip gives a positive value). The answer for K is -4.8 Angstrom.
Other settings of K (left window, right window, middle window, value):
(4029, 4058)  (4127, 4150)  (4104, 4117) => -2.2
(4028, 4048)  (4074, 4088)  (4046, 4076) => 0.6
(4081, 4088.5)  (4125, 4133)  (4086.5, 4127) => -3.1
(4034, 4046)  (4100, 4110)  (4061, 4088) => 1.2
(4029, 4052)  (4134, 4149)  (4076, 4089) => -1.2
